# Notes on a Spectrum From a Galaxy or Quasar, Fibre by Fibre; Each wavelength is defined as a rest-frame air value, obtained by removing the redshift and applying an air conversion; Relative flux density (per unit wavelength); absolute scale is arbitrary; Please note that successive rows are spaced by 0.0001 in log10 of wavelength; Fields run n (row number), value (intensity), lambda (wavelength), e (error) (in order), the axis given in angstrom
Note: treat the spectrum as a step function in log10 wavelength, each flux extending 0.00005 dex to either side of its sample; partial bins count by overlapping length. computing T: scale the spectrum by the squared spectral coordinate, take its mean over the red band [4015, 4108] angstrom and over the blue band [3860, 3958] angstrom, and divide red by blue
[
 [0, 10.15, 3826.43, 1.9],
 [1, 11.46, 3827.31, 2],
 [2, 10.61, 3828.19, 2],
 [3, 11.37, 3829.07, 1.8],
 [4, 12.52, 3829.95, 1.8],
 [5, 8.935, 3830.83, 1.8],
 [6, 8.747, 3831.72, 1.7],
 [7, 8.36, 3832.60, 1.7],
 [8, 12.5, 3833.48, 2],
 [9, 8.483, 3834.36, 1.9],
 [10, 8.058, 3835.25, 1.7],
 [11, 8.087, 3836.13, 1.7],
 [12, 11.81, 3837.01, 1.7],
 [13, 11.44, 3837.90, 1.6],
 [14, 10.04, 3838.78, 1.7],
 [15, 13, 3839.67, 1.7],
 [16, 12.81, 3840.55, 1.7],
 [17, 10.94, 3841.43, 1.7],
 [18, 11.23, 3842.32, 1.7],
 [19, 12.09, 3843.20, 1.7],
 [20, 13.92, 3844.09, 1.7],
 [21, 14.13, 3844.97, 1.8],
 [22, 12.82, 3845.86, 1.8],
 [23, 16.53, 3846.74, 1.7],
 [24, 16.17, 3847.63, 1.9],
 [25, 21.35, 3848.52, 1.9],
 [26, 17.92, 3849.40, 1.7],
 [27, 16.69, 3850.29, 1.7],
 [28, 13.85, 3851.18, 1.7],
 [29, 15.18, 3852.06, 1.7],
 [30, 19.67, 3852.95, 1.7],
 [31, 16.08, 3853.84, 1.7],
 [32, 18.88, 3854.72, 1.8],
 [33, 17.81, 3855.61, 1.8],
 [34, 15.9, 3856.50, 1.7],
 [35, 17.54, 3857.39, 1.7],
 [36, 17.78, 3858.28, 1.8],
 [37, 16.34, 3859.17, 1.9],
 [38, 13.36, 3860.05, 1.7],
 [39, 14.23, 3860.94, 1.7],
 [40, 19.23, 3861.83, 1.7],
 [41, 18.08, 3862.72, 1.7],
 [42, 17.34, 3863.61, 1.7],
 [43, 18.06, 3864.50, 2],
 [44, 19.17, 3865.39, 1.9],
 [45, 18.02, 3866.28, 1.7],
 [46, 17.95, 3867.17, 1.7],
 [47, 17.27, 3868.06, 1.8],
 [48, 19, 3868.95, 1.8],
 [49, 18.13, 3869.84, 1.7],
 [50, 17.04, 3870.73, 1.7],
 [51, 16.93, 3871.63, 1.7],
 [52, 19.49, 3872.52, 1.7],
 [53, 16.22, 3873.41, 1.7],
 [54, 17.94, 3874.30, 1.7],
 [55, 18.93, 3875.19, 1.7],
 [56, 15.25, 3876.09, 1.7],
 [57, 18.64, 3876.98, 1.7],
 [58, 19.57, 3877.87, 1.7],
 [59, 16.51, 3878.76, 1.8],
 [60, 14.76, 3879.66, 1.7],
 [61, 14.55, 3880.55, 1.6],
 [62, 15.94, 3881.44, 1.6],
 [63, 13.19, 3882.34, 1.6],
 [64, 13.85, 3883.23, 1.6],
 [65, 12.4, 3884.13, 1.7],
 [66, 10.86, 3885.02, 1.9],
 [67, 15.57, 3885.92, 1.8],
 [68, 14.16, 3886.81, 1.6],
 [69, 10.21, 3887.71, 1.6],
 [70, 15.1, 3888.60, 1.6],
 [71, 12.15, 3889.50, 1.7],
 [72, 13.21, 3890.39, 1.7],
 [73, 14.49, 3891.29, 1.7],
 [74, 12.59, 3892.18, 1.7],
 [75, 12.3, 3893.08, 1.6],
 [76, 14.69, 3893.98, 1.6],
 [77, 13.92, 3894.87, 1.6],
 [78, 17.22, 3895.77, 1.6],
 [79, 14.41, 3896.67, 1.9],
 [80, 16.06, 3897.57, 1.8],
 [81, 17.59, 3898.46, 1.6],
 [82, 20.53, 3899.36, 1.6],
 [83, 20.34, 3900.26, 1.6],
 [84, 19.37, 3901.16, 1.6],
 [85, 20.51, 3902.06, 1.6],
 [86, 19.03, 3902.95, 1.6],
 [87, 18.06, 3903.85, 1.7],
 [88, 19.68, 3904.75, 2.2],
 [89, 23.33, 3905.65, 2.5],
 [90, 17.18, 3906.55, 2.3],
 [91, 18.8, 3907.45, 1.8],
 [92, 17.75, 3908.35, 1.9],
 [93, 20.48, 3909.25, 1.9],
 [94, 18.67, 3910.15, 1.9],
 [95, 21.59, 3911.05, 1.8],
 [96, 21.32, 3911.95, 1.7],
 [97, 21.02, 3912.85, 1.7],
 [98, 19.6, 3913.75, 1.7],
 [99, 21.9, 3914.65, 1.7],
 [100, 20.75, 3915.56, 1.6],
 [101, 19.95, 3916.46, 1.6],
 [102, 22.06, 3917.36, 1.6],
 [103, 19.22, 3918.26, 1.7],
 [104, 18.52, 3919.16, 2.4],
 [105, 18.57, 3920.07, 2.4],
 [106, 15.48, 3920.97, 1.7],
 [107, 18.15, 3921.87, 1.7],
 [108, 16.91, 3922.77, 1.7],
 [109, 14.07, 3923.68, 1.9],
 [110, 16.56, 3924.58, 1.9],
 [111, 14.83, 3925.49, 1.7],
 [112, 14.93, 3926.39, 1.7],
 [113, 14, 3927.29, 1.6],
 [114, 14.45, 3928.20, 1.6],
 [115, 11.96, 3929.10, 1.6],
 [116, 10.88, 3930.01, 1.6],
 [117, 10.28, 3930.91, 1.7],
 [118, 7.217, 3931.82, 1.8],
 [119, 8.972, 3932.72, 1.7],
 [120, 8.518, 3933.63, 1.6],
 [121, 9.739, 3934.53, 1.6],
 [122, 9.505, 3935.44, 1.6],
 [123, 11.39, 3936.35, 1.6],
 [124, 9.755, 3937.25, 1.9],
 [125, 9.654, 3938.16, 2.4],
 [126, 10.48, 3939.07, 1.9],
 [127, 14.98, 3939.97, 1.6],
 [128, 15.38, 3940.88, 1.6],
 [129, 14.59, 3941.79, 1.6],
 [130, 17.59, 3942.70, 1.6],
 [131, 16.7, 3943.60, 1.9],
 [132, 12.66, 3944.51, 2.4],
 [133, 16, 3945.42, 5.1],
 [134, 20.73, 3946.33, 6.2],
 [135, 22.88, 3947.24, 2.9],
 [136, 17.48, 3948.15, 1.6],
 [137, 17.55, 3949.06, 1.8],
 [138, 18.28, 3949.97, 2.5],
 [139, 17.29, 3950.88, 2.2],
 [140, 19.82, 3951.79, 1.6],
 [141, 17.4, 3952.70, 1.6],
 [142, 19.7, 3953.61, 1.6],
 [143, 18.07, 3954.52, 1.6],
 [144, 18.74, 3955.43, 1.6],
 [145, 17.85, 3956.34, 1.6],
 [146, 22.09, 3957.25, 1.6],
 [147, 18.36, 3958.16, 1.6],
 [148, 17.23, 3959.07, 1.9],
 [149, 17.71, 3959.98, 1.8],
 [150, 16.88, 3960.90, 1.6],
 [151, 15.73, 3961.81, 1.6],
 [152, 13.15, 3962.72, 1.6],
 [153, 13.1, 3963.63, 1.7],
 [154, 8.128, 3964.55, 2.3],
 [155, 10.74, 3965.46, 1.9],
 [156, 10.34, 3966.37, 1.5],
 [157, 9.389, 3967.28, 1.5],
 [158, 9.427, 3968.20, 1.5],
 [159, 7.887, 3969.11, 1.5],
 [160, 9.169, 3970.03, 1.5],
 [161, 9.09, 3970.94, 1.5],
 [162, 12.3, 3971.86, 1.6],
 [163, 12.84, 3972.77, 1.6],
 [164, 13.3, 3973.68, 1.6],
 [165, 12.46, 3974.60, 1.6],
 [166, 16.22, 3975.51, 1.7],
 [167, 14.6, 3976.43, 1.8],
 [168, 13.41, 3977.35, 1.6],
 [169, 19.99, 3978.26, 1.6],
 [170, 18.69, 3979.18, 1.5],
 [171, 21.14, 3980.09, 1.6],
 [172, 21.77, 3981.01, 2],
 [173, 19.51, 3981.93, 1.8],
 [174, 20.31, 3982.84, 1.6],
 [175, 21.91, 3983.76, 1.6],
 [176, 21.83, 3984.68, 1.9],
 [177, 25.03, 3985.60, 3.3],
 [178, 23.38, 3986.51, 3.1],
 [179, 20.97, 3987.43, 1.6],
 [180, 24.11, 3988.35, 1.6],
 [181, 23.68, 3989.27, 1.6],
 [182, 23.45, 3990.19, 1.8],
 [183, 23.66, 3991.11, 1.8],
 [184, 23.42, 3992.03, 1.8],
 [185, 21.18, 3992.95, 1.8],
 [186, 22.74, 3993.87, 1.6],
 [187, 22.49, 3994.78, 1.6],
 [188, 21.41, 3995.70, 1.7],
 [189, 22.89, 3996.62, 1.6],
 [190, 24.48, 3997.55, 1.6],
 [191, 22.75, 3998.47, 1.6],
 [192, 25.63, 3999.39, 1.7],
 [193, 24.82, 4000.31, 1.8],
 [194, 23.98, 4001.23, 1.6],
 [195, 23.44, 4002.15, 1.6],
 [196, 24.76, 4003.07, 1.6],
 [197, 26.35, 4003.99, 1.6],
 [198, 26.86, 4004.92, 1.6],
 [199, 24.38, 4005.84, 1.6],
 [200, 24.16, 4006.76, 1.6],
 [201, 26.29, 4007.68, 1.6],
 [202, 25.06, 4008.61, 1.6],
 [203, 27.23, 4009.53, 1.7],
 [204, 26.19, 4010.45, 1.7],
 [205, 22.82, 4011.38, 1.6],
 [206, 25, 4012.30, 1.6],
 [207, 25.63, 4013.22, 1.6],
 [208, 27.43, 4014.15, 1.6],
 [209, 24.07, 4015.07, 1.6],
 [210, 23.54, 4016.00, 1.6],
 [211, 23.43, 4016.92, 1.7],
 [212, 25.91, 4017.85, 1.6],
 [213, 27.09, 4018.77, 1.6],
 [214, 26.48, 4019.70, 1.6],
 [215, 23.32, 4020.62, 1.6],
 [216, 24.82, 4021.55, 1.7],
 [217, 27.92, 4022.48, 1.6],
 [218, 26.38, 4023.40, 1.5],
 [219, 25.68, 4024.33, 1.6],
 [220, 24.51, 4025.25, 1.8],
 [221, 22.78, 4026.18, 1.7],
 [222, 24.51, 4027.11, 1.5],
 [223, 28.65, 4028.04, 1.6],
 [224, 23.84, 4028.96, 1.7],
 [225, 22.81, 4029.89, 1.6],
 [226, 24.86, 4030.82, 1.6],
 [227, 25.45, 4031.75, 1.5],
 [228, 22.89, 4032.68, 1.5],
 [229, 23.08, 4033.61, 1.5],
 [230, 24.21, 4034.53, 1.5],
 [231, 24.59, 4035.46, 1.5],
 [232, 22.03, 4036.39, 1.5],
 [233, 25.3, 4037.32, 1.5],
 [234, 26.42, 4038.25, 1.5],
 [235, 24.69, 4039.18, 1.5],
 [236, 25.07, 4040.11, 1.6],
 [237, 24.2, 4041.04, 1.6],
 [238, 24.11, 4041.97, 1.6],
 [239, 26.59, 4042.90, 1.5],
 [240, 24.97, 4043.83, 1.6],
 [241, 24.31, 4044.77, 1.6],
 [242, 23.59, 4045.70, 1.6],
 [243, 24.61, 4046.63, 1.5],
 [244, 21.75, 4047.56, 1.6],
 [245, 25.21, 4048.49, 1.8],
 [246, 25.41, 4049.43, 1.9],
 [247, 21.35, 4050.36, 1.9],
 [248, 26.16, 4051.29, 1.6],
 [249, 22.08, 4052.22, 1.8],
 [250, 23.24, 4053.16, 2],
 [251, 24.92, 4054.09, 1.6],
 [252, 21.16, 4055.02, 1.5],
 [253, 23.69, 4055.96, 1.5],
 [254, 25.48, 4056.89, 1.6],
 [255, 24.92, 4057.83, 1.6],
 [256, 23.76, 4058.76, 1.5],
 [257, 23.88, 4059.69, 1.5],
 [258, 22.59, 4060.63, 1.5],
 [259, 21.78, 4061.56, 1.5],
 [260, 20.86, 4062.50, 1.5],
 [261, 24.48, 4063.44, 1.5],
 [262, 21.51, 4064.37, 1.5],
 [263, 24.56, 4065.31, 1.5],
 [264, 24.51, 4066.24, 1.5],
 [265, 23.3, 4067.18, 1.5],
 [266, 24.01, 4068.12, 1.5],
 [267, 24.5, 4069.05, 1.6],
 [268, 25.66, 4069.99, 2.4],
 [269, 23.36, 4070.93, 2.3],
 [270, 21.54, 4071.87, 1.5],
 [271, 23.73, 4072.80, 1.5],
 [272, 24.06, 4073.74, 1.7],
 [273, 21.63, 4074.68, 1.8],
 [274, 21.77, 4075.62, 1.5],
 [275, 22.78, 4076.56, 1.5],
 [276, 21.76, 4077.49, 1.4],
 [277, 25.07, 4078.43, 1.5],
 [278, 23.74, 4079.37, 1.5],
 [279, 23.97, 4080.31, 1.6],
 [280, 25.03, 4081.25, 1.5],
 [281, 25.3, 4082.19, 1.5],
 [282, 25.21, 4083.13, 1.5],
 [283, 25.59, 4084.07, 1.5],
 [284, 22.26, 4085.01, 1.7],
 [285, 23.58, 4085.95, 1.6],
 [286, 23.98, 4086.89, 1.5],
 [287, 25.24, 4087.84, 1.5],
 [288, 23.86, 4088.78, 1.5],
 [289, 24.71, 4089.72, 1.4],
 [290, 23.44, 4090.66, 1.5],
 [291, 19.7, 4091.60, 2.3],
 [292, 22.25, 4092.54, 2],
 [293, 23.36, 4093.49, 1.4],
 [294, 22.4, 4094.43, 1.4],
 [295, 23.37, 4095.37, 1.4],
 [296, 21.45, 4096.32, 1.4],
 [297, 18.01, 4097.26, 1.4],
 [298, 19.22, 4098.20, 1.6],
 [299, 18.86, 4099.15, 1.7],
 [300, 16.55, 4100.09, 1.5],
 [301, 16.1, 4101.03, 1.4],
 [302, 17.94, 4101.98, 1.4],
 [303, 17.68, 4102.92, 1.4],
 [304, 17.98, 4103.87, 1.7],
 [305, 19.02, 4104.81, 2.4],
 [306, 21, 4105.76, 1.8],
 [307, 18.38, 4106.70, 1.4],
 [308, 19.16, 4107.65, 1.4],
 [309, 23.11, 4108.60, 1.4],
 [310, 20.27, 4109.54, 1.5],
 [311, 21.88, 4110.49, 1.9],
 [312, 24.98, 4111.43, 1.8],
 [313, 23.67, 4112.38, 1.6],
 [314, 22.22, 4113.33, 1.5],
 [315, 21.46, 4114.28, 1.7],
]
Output 1.53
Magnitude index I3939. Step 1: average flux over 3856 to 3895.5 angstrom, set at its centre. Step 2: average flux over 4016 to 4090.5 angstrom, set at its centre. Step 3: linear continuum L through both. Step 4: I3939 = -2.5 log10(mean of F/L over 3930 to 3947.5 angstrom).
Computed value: 0.42 mag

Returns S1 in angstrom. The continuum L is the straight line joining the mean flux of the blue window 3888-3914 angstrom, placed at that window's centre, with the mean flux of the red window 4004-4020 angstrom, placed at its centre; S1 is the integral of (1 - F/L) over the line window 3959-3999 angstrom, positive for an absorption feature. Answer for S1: 9.7 angstrom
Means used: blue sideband 17.6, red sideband 25.4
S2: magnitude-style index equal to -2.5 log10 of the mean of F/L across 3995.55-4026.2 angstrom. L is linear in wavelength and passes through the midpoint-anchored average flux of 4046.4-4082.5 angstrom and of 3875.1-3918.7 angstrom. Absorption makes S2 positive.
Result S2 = -0.16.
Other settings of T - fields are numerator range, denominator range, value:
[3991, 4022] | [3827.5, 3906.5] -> 1.72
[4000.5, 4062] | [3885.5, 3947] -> 1.64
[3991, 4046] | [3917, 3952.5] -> 1.73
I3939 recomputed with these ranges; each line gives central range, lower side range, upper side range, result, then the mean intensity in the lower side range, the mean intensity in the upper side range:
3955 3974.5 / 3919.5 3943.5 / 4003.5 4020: 0.313 mag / 13.1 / 25.4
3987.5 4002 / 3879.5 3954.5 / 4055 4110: -0.224 mag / 16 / 22.3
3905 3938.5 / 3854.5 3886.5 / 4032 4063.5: 0.173 mag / 16.7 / 23.9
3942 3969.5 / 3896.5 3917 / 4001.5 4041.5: 0.338 mag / 19.6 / 25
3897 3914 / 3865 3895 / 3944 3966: -0.210 mag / 15.6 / 16.9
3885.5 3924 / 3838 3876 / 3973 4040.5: 0.057 mag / 16.3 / 23.3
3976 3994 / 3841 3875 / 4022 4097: 0.000 mag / 16.6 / 23.9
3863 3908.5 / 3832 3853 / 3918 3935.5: -0.233 mag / 13.1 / 13.7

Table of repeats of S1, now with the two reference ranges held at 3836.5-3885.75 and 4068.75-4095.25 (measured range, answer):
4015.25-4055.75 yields -4.78 angstrom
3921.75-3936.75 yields 4.81 angstrom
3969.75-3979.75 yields 2.95 angstrom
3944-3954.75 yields 0.45 angstrom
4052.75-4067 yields -0.41 angstrom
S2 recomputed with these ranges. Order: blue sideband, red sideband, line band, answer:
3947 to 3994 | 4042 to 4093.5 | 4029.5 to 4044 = -0.13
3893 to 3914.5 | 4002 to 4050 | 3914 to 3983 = 0.34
